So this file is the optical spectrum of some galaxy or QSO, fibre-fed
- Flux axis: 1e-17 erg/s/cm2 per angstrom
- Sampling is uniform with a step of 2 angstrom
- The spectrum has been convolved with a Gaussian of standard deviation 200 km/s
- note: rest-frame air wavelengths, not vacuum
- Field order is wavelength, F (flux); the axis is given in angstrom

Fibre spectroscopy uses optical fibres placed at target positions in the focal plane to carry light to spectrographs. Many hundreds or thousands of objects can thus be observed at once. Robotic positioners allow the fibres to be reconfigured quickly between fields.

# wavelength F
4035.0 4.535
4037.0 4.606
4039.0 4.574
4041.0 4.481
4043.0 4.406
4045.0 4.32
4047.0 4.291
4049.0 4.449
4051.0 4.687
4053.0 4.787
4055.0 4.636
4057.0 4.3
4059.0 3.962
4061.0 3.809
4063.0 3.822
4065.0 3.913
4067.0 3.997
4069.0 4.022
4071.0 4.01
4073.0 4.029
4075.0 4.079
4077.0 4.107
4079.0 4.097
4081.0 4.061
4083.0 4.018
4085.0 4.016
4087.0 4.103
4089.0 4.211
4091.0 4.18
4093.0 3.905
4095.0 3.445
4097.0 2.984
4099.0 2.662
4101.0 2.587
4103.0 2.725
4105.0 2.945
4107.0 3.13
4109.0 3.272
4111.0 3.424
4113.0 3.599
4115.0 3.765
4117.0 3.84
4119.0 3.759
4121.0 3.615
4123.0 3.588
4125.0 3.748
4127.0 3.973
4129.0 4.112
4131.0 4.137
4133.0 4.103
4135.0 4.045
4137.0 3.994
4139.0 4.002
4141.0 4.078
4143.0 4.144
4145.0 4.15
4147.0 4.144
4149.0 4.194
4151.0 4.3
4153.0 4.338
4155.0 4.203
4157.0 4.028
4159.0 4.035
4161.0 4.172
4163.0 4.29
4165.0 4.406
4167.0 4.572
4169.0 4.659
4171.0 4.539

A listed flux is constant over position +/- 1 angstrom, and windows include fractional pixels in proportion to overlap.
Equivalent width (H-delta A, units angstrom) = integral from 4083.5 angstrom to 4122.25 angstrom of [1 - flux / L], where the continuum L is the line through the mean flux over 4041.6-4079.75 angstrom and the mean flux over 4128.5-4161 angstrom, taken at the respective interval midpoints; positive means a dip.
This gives 6.3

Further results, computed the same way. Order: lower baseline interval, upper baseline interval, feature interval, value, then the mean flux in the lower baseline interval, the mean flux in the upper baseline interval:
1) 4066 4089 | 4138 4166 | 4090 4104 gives 2.99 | 4.06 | 4.18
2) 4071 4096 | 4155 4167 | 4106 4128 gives 2.66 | 4.02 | 4.22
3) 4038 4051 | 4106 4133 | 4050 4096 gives 0.73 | 4.44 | 3.7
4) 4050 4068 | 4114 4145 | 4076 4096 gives 0.45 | 4.21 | 3.93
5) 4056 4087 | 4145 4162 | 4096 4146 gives 6.09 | 4.02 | 4.18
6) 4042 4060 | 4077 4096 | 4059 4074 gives 1.06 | 4.43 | 4.01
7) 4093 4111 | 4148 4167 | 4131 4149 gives -1.08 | 3.05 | 4.24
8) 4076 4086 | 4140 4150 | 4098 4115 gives 4.19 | 4.06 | 4.14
